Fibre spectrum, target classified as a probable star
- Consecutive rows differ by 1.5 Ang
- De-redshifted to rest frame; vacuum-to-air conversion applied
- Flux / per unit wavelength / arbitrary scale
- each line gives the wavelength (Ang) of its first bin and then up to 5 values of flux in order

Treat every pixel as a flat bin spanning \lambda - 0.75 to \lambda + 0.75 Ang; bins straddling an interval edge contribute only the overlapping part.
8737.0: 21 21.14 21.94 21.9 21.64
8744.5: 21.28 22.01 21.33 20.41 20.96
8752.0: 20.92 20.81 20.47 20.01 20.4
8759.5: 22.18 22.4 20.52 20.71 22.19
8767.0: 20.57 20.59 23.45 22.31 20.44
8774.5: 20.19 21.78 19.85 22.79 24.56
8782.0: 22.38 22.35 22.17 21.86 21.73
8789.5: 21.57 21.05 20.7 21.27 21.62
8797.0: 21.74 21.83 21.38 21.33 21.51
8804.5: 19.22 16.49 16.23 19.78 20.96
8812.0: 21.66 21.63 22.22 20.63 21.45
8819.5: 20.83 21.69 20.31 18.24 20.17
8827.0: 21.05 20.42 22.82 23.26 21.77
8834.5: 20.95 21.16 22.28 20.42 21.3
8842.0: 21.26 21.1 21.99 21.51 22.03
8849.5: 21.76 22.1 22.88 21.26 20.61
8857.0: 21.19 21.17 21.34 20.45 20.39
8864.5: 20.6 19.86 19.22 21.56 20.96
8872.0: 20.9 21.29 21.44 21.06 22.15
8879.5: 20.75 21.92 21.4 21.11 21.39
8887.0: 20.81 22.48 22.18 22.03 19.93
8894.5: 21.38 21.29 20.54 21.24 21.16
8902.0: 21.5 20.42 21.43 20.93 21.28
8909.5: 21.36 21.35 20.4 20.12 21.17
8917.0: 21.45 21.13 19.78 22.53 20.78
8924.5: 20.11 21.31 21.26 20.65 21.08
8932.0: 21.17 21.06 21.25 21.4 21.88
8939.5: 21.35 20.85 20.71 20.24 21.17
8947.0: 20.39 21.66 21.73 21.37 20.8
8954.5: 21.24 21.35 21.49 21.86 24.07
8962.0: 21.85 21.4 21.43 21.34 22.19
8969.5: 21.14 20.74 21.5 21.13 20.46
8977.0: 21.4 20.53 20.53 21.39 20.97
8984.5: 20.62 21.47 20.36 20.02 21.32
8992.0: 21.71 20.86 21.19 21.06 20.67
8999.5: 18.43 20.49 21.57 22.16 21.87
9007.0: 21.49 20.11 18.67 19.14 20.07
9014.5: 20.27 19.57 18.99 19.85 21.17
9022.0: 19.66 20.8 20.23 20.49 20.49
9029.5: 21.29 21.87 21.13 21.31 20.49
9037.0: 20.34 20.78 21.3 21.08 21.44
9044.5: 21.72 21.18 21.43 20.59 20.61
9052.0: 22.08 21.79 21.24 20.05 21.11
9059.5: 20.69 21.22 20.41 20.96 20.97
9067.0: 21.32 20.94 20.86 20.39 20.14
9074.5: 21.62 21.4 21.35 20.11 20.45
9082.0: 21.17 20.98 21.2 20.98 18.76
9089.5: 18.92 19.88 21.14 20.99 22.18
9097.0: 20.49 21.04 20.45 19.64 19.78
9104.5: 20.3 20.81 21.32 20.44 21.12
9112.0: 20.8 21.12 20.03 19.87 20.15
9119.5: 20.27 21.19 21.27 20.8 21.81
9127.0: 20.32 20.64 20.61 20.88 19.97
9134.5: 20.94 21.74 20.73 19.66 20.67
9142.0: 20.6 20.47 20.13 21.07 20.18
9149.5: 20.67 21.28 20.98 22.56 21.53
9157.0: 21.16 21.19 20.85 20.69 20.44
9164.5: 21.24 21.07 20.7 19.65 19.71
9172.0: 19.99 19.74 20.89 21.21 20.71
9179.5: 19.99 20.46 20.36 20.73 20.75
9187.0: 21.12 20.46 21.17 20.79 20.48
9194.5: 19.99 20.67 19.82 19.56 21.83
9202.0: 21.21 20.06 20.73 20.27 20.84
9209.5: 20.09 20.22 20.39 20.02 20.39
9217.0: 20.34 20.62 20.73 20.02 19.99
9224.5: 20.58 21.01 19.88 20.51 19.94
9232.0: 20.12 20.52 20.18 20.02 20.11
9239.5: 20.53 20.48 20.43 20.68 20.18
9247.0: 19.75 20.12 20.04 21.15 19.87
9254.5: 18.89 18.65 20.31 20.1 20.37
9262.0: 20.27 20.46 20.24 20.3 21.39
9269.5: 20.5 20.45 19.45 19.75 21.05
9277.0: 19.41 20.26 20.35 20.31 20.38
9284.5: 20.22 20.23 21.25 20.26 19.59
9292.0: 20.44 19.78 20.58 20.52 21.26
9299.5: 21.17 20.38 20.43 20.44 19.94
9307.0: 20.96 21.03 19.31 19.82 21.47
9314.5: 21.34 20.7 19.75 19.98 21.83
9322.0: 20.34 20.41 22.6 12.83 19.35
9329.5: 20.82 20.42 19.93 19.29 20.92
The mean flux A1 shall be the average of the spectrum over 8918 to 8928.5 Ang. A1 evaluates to 21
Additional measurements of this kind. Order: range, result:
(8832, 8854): 21.6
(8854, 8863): 20.9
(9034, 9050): 21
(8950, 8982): 21.4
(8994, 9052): 20.7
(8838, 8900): 21.2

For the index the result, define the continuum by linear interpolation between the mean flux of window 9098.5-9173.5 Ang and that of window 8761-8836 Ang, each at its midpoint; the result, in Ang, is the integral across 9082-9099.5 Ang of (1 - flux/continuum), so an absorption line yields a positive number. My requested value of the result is 0.1 Ang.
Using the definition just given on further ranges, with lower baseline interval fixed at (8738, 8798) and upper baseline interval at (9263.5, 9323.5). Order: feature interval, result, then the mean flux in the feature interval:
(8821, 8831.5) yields 0.28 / 20.8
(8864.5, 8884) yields 0.20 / 21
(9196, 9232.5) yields 0.35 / 20.4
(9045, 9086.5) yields -0.20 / 21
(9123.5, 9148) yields 0.08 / 20.7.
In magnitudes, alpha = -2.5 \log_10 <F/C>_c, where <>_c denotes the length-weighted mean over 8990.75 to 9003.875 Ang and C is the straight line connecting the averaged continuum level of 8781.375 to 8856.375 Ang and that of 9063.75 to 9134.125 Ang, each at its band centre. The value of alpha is 0.00 mag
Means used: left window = 21.2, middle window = 20.8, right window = 20.7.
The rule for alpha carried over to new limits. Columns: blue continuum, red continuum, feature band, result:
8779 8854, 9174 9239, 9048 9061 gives -0.01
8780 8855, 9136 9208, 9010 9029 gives 0.05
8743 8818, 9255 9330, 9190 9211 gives 0.00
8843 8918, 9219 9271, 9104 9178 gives -0.01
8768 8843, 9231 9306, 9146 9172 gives -0.02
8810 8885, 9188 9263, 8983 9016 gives 0.01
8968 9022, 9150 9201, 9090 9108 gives 0.00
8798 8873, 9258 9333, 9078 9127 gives 0.00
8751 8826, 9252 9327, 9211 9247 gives 0.00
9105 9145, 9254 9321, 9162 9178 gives 0.01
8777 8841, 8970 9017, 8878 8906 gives -0.02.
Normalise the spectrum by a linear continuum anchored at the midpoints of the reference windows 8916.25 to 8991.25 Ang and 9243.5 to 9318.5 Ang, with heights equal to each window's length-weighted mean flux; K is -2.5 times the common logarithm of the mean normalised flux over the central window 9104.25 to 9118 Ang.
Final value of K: 0.01 mag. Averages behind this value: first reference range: 21.2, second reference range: 20.3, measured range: 20.6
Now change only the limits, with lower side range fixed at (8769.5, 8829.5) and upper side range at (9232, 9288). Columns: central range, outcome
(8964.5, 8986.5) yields -0.019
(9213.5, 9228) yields -0.004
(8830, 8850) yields -0.033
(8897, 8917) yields -0.007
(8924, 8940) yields -0.017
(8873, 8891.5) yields -0.031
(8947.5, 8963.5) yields -0.047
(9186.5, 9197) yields -0.015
